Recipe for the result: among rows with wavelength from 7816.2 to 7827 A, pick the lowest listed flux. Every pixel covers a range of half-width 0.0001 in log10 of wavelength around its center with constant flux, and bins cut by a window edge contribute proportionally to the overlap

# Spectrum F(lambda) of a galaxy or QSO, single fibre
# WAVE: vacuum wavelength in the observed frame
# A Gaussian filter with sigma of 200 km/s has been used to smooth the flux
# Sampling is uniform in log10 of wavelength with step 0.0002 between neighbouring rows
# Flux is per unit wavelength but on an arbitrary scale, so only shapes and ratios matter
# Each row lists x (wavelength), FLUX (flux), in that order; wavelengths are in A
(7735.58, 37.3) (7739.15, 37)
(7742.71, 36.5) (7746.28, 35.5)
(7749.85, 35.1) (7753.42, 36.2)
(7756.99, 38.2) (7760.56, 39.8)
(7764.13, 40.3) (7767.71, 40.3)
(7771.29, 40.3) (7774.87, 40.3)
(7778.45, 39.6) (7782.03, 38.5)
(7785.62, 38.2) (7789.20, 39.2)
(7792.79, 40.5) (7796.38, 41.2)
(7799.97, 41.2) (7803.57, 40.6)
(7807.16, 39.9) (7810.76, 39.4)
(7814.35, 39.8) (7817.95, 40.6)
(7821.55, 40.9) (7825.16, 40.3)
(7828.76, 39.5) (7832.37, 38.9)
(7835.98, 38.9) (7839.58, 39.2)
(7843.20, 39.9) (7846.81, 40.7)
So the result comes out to 40.3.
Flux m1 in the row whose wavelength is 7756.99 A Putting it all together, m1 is 38.2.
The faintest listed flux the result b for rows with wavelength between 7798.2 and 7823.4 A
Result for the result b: 39.4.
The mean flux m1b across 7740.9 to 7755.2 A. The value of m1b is 35.8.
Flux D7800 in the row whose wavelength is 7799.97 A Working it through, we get 41.2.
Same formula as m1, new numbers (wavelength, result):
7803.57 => 40.6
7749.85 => 35.1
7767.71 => 40.3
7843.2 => 39.9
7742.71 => 36.5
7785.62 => 38.2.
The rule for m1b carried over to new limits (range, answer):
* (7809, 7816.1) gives 39.6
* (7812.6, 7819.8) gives 40.2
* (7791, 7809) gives 40.7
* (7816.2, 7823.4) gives 40.7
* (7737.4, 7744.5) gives 36.8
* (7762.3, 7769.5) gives 40.3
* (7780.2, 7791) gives 38.6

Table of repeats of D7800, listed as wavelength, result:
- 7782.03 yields 38.5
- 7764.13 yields 40.3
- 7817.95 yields 40.6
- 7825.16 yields 40.3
